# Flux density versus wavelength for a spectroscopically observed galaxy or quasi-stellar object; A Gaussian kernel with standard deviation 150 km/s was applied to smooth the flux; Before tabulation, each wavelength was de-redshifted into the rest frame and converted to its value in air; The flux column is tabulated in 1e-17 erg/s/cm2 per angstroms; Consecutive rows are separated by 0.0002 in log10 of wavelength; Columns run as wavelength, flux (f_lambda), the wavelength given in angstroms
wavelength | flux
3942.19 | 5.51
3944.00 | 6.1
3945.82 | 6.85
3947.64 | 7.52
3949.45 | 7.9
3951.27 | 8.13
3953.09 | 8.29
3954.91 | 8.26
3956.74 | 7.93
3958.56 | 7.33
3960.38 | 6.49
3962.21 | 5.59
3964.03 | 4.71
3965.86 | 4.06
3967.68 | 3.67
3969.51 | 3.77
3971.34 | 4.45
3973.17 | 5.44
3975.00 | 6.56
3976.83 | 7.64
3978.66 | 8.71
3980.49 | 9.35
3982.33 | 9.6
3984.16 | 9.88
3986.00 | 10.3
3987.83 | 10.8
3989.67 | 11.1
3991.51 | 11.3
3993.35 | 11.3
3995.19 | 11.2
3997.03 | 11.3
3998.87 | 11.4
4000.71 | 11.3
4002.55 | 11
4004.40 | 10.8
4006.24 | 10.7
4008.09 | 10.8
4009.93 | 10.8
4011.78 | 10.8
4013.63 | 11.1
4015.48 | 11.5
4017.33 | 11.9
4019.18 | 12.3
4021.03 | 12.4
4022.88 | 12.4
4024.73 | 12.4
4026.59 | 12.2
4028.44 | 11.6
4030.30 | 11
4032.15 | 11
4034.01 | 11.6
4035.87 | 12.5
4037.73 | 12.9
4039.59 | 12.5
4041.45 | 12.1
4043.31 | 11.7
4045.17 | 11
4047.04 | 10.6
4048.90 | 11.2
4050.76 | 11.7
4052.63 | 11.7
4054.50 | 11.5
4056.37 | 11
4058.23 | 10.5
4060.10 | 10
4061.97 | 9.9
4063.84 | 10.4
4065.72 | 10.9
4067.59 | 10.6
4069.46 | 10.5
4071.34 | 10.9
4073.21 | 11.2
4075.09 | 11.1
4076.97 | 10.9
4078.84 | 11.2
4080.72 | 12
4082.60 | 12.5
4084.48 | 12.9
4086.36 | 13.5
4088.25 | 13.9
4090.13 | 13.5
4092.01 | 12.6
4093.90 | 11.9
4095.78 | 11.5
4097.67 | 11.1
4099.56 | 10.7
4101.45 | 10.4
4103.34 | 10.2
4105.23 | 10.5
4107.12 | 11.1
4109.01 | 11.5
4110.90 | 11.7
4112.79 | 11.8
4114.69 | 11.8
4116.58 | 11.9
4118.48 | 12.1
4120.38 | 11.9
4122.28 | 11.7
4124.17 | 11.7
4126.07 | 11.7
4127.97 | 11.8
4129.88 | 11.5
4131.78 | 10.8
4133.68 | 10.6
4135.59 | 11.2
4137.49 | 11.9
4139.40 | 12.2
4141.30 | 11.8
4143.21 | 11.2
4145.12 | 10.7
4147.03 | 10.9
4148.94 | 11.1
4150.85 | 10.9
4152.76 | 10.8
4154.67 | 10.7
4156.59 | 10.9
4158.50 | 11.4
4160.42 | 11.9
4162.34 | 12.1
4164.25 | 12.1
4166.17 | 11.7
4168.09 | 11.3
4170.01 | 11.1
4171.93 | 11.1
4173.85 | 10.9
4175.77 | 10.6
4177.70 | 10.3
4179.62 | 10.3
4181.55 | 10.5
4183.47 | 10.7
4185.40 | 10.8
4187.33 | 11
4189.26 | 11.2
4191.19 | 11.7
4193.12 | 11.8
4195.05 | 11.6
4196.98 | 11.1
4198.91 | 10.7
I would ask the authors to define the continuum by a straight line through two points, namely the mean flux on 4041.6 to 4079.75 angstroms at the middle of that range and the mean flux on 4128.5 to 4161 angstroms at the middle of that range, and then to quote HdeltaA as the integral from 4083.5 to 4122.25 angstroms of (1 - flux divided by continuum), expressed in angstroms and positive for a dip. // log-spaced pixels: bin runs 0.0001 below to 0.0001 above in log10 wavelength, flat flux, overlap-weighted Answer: -2.6 angstroms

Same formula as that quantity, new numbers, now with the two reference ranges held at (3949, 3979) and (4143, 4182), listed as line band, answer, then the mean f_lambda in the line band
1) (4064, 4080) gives -3.6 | 10.9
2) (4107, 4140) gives -4.8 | 11.6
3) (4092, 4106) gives -2.1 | 11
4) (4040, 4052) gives -4.6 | 11.4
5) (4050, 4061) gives -3.3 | 11.1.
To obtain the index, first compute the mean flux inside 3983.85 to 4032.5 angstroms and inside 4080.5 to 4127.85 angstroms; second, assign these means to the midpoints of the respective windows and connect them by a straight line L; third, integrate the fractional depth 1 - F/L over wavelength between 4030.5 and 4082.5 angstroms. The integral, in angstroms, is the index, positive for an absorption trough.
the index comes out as 1.5 angstroms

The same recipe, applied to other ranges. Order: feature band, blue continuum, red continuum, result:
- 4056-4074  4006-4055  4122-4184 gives 1.5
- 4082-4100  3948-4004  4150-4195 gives -4.5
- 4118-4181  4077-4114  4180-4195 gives 0.5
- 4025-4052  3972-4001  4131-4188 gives -4.1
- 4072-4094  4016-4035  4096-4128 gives -1.4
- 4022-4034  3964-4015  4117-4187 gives -2.6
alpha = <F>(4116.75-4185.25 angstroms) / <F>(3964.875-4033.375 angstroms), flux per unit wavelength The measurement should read 1.13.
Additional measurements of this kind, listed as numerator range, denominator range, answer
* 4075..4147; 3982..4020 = 1.06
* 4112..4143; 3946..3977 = 1.84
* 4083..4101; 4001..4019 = 1.11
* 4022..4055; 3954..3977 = 2.03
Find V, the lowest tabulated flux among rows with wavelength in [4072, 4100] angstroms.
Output 10.7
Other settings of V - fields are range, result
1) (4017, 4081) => 9.9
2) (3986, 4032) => 10.3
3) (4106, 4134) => 10.6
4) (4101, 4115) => 10.2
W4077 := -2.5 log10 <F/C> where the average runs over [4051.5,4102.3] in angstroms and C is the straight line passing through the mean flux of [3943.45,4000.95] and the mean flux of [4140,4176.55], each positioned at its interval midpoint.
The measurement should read -0.16 mag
